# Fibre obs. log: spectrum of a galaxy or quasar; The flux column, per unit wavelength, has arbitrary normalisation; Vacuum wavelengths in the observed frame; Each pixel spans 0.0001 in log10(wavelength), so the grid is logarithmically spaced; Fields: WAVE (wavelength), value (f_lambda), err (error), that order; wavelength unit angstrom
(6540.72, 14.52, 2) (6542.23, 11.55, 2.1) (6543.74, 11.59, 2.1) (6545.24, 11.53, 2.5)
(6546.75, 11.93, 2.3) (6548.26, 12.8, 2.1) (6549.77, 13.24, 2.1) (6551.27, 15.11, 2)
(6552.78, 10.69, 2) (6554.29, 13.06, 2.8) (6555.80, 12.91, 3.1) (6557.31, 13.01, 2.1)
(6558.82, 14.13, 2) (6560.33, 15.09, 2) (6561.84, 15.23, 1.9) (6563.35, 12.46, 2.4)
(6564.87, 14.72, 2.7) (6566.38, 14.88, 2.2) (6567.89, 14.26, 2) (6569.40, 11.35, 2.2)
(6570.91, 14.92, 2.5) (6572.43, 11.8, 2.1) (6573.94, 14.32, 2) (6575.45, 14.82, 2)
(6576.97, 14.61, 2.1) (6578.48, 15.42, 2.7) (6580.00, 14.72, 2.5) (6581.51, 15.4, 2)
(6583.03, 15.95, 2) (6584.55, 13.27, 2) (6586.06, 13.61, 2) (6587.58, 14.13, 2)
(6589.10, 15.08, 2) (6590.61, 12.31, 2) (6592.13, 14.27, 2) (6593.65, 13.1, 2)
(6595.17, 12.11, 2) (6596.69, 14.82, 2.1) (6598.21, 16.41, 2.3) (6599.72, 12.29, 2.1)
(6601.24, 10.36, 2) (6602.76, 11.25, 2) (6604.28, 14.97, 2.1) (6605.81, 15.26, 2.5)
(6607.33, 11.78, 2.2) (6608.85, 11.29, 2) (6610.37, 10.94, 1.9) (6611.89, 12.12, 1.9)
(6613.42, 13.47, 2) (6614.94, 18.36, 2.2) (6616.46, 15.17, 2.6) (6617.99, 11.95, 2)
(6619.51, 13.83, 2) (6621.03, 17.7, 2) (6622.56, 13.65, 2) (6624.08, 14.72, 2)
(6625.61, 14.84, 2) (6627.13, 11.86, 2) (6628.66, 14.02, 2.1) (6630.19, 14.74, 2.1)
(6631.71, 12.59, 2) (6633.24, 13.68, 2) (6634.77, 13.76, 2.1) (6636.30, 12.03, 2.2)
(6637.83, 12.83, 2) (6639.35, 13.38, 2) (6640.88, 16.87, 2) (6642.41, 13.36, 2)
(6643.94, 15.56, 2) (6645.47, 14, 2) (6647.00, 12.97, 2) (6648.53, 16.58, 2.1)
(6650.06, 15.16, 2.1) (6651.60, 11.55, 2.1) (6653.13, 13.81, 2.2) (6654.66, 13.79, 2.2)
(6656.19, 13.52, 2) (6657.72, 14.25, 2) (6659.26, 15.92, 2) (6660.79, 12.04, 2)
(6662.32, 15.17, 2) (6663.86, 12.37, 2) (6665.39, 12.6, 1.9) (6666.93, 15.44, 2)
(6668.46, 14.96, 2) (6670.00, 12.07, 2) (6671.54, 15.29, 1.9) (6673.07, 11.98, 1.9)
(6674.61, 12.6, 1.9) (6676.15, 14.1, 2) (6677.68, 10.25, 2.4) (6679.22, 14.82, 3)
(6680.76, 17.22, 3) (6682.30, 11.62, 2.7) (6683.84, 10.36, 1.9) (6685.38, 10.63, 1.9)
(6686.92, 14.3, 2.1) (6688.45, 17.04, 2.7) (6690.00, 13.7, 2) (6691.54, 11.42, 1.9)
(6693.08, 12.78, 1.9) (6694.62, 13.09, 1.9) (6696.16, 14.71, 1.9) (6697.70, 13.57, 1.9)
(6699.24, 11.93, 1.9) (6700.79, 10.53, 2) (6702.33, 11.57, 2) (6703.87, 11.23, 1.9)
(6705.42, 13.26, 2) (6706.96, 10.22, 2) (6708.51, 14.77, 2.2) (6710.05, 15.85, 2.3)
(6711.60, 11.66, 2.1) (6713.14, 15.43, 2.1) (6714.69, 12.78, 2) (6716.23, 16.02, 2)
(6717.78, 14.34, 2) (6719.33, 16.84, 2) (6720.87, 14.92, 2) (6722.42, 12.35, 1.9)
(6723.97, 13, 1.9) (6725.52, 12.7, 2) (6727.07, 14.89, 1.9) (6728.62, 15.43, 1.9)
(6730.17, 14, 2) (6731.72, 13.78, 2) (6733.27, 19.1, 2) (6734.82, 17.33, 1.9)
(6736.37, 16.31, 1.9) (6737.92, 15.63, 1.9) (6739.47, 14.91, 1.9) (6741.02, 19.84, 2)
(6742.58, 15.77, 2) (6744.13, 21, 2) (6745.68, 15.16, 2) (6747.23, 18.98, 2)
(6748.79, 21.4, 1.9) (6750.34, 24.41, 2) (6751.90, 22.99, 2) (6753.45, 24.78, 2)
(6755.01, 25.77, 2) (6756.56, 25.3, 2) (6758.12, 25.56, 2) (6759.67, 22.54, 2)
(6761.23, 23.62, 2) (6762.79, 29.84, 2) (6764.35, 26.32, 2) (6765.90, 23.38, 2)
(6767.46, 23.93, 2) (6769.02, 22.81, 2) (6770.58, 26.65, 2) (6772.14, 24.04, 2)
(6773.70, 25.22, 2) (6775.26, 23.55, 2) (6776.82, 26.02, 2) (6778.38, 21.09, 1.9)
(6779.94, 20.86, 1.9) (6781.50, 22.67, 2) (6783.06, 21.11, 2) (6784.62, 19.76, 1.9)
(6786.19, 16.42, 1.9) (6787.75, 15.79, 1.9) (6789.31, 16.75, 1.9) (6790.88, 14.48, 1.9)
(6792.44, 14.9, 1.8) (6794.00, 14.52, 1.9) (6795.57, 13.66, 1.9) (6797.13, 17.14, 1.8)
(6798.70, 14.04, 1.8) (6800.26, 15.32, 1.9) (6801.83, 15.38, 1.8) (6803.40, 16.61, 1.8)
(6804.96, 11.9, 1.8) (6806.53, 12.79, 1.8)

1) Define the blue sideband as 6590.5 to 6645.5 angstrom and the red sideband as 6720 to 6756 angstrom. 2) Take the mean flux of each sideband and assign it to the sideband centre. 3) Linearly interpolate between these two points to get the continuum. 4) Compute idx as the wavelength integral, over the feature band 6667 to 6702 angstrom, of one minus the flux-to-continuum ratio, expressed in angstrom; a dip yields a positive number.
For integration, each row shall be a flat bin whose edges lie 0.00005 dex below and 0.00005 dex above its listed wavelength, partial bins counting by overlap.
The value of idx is 5.9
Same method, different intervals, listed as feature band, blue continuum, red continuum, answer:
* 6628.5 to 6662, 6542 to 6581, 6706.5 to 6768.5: 4.0 angstrom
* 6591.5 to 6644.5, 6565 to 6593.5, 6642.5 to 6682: 1.3 angstrom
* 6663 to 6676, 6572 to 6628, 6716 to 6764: 2.3 angstrom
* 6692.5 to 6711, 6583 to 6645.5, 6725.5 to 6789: 5.4 angstrom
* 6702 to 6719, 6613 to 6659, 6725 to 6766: 4.4 angstrom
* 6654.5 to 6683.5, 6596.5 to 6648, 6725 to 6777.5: 4.8 angstrom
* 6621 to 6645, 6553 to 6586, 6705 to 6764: 2.3 angstrom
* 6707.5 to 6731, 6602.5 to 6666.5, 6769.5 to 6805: 3.2 angstrom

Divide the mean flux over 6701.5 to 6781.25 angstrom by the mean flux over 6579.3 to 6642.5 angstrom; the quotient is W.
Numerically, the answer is 1.37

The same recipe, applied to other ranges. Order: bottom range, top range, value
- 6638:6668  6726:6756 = 1.31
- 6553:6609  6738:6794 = 1.56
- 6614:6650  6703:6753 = 1.11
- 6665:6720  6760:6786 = 1.77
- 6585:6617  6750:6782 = 1.81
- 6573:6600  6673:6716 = 0.91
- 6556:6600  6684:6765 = 1.18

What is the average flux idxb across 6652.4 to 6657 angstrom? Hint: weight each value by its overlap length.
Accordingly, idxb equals 13.7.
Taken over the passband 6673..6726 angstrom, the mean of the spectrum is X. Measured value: 13.3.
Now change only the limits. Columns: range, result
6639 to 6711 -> 13.5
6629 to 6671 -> 13.9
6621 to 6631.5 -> 14.2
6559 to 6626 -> 13.9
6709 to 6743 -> 15.1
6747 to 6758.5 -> 23.8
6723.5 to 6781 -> 20.8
